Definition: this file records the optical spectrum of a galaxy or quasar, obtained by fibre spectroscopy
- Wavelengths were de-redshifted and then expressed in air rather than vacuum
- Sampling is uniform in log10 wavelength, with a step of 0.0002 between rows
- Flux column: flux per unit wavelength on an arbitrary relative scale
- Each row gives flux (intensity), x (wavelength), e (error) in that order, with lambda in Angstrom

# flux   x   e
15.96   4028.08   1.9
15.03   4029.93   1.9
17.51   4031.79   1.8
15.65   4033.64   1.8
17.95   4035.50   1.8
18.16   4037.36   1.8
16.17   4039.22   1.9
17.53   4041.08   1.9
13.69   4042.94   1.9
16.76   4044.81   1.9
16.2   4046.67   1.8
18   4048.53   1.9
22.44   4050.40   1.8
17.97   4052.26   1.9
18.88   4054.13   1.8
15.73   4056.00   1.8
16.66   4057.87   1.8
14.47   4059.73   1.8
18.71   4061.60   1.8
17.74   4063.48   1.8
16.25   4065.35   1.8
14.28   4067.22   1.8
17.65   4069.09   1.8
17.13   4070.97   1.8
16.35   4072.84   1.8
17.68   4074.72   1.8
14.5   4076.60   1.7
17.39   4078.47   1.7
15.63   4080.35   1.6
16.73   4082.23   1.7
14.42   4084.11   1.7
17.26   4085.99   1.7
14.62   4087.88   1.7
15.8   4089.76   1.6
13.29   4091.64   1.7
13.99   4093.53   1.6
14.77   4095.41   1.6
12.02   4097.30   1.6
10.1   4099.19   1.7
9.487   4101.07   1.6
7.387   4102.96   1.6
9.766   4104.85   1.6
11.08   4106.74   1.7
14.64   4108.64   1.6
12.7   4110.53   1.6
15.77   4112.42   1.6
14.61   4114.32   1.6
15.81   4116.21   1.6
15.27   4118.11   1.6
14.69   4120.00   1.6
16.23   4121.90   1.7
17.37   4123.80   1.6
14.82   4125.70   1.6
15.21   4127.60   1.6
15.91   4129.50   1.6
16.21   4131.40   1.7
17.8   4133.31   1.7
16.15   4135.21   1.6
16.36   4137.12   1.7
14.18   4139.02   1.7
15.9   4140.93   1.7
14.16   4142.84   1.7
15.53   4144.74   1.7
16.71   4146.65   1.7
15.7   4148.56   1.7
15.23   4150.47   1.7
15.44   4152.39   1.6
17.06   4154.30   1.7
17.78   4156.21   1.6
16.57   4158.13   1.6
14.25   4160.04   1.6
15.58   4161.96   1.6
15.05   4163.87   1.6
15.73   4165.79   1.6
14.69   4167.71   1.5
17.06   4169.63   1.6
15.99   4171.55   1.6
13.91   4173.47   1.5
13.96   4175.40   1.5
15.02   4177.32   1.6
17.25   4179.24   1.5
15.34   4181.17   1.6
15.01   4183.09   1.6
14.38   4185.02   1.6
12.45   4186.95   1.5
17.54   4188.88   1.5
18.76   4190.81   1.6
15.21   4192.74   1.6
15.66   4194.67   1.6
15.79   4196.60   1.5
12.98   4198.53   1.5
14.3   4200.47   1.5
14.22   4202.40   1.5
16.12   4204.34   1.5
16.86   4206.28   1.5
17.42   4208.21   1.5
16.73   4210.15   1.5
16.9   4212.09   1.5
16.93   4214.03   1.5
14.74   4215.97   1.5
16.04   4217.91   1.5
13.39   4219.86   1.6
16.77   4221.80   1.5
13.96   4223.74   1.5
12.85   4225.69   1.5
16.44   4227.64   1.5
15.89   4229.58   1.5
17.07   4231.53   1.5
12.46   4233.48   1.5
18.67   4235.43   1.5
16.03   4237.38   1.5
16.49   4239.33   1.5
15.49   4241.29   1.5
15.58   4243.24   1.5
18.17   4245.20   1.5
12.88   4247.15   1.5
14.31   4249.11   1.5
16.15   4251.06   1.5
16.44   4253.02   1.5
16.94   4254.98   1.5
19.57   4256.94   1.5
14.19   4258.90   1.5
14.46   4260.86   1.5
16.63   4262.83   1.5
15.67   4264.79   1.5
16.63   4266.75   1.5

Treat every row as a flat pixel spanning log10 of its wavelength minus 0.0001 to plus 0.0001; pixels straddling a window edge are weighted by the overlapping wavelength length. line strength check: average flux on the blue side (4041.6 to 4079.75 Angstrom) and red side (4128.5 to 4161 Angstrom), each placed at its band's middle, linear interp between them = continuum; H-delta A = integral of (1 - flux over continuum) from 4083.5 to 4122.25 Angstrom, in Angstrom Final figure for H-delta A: 7.0 Angstrom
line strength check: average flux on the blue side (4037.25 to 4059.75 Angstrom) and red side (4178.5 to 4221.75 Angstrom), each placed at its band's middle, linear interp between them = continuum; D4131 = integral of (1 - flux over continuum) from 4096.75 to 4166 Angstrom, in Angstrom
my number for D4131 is 6.8 Angstrom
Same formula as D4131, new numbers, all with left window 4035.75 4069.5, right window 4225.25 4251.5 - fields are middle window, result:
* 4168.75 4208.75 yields 1.4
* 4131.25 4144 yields 0.5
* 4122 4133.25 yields 0.3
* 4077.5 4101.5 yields 3.5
